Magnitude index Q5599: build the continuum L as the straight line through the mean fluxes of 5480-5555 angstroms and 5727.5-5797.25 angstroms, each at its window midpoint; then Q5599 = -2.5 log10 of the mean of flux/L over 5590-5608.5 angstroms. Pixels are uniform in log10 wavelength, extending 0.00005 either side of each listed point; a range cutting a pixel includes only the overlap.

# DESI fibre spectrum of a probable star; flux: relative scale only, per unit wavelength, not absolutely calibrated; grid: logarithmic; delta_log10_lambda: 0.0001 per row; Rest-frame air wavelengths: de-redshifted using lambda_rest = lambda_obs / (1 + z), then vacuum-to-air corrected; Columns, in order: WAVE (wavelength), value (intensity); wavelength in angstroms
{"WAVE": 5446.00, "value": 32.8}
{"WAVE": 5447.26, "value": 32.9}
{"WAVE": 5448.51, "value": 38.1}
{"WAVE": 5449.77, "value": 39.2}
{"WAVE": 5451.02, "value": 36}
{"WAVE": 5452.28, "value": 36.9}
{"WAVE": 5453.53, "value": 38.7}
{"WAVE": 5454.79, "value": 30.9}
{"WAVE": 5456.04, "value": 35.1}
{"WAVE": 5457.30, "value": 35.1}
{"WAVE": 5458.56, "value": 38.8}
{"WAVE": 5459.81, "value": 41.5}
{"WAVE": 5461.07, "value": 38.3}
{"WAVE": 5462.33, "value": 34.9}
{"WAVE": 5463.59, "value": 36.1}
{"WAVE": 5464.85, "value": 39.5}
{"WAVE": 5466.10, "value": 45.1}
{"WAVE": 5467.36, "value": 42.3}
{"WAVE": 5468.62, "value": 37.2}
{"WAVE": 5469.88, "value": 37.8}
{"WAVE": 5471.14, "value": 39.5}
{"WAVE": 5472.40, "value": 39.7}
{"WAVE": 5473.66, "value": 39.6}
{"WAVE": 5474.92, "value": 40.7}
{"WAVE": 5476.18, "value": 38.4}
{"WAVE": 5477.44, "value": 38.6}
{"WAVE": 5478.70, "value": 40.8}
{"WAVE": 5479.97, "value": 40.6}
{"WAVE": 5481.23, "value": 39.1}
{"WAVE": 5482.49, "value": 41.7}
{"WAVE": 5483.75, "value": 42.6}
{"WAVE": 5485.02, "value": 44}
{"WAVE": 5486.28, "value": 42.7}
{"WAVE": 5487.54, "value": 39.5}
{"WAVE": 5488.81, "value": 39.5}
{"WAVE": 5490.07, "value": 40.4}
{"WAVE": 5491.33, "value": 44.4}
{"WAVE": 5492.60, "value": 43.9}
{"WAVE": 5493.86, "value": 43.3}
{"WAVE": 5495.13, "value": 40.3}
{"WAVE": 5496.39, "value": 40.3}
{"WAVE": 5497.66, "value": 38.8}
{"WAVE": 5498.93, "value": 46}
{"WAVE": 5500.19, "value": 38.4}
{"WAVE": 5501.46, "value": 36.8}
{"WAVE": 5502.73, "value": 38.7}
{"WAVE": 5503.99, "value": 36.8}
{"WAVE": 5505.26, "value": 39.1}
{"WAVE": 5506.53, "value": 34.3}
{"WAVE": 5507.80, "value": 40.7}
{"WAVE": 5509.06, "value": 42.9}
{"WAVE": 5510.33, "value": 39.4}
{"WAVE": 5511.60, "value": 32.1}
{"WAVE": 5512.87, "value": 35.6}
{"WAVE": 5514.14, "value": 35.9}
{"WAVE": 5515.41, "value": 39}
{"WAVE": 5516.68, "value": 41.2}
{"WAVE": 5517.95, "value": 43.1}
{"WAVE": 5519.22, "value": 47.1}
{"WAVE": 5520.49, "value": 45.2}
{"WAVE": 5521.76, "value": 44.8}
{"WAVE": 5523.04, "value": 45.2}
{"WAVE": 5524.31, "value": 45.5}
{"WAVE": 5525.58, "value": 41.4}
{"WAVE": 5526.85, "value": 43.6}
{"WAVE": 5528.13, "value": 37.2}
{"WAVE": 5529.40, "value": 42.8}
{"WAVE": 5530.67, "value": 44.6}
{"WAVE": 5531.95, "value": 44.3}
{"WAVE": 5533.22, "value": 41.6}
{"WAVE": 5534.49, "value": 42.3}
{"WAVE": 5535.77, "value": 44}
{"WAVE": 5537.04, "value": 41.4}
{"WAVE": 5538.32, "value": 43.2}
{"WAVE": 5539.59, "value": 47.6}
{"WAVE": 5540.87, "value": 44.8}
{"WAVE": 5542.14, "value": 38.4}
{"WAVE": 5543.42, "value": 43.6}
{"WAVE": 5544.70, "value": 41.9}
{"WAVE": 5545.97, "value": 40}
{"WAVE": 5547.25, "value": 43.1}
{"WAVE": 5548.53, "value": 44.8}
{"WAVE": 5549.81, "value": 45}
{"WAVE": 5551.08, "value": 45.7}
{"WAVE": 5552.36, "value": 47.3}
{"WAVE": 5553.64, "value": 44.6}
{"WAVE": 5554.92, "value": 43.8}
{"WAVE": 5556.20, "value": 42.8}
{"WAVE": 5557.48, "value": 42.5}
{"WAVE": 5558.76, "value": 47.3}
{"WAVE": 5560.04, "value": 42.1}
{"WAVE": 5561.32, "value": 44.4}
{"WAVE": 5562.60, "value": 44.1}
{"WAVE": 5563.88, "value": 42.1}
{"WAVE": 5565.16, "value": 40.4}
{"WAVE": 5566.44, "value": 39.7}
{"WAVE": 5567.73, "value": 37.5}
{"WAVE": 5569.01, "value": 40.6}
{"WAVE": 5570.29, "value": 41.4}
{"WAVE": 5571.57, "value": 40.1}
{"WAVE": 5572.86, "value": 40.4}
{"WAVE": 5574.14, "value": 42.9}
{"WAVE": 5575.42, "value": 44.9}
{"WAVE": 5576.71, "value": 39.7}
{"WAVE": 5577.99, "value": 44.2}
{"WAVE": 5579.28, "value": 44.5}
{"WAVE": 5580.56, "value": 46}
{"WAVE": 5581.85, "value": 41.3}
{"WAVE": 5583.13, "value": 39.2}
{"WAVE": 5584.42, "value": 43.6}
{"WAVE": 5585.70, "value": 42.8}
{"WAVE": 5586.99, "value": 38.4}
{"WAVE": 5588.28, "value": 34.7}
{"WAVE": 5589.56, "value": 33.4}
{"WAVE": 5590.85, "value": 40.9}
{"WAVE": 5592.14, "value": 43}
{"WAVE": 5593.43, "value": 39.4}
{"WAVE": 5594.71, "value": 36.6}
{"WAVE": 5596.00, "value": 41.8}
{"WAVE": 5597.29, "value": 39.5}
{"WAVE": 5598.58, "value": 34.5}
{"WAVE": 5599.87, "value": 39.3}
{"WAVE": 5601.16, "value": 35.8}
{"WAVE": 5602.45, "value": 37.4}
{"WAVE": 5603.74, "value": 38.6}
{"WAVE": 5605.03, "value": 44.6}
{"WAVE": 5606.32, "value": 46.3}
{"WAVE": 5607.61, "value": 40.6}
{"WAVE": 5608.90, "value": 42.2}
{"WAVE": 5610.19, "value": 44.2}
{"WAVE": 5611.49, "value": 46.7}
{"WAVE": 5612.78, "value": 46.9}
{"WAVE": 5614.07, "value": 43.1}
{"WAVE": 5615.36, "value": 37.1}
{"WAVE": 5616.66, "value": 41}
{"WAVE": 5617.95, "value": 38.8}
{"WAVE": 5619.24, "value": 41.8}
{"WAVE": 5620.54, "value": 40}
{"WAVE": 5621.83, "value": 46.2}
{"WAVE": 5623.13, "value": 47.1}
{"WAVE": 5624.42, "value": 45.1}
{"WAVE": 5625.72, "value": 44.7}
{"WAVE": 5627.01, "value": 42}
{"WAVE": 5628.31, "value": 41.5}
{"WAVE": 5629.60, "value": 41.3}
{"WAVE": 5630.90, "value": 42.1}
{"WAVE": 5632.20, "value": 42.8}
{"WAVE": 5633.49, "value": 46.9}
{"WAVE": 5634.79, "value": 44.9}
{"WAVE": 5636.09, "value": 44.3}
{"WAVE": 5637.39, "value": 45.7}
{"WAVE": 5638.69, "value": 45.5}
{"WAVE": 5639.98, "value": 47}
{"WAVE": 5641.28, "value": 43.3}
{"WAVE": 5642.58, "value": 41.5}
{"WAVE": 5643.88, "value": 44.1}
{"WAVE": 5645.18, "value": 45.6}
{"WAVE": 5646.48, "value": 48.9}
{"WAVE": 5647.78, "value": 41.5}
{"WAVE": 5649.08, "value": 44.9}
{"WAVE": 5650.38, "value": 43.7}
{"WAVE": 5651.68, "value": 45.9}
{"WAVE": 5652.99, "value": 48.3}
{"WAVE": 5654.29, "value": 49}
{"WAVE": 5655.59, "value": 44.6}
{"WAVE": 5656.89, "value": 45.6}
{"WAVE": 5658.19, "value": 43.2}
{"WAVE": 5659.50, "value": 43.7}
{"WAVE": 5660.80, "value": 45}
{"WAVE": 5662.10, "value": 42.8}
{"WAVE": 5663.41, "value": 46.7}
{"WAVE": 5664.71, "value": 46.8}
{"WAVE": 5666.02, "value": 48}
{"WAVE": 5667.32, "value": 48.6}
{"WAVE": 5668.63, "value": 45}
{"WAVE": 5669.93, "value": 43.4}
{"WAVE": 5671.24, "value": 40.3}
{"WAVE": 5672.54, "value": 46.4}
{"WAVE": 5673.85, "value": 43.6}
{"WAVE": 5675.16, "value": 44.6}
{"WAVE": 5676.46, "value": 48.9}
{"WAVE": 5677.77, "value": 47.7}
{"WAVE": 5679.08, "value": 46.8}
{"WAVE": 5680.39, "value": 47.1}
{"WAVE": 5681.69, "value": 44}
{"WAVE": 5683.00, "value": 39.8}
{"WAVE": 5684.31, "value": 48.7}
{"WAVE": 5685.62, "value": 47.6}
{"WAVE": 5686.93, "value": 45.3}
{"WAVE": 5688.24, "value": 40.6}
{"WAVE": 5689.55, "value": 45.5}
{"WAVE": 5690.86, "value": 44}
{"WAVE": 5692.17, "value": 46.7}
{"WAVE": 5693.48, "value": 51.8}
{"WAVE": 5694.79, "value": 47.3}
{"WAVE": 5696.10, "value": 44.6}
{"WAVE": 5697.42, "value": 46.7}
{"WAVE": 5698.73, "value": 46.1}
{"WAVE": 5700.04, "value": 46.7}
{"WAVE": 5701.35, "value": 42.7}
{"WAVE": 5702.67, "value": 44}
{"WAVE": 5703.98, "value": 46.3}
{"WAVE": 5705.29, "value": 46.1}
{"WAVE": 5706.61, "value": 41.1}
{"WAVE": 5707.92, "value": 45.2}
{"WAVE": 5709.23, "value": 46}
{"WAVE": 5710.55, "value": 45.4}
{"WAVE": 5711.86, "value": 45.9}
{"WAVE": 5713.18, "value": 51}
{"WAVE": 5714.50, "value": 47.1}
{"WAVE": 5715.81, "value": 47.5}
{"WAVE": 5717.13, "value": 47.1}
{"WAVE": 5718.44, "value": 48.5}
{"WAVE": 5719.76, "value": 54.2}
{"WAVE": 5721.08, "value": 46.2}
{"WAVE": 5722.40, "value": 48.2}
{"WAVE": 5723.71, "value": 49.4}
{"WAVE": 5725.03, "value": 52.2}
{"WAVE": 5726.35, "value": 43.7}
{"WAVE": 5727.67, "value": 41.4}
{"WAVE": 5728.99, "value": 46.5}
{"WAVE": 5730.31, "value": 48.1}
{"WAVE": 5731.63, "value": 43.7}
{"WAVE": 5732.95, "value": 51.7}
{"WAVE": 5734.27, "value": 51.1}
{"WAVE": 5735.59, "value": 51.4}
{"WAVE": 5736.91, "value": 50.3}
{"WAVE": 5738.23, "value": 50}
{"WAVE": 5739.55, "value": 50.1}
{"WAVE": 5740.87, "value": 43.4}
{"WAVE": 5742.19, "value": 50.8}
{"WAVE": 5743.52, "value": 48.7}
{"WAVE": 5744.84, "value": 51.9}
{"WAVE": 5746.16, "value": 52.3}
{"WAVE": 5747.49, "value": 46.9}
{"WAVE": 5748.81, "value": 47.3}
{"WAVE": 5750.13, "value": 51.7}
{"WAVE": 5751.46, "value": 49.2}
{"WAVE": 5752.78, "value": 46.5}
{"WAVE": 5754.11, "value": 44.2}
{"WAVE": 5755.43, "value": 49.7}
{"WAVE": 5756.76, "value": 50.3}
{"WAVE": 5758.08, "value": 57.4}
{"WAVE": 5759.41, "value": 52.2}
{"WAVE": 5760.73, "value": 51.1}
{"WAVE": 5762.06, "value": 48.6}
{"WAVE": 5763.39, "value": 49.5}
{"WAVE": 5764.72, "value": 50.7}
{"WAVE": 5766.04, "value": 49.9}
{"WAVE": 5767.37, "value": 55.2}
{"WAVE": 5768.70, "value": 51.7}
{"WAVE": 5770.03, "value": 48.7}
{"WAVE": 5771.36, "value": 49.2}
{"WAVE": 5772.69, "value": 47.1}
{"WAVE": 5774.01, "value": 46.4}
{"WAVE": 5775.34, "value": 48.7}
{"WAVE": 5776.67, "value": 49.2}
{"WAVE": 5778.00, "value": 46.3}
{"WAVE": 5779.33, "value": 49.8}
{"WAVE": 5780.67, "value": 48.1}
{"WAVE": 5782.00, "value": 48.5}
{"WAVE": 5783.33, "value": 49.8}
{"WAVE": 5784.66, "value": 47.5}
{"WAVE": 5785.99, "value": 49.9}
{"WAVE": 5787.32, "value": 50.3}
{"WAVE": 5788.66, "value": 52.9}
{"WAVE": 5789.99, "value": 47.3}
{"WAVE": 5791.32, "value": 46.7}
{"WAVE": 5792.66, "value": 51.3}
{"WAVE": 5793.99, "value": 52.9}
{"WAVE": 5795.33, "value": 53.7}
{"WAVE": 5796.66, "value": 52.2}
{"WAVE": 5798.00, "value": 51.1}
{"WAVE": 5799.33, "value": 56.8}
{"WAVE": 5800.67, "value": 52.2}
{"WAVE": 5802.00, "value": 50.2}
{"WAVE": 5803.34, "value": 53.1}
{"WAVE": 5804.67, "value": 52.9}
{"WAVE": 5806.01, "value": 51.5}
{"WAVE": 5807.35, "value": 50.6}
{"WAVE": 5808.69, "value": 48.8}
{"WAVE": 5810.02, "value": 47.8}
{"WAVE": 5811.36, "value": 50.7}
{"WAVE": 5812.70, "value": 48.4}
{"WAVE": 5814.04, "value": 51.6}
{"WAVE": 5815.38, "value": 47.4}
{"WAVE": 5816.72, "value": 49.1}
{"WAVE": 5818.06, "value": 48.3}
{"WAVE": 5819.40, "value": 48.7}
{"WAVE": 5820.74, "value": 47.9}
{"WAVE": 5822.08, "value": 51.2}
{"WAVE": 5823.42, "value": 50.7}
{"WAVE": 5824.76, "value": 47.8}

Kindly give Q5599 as 0.12 mag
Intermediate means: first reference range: 41.8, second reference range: 49.5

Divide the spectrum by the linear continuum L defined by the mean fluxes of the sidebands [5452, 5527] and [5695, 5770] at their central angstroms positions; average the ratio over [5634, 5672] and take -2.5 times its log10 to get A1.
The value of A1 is 0.011 mag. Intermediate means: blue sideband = 40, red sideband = 48.3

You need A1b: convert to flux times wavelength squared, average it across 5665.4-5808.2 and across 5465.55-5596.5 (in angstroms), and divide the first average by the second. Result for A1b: 1.25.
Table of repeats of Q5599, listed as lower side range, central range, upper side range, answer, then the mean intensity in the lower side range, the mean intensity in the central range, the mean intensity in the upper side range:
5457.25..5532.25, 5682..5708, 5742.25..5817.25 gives 0.04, 40.5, 45.3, 50.1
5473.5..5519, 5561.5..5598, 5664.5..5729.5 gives 0.04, 40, 40.9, 46.2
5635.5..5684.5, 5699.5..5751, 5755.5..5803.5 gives 0.01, 45.2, 47.7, 50.4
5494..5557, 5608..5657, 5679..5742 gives 0.02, 41.8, 44.1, 46.8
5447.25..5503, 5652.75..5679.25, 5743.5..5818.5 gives 0.01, 39.5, 45.6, 50.1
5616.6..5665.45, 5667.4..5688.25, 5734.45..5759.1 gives 0.02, 44.4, 45.2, 49.6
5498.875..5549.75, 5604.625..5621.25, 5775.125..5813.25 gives 0.05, 41.5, 42.6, 50.3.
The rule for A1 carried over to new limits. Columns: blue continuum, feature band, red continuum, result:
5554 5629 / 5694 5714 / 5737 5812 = 0.03 mag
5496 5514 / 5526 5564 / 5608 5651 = -0.08 mag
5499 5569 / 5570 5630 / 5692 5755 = 0.06 mag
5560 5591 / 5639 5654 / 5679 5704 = -0.03 mag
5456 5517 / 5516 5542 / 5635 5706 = -0.07 mag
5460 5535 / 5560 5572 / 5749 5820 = 0.04 mag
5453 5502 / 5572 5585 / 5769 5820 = 0.01 mag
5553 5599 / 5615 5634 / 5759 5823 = 0.02 mag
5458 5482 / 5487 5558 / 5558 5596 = -0.04 mag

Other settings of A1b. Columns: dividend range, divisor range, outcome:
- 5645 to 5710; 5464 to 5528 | 1.19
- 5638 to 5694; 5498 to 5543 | 1.16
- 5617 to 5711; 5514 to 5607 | 1.11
